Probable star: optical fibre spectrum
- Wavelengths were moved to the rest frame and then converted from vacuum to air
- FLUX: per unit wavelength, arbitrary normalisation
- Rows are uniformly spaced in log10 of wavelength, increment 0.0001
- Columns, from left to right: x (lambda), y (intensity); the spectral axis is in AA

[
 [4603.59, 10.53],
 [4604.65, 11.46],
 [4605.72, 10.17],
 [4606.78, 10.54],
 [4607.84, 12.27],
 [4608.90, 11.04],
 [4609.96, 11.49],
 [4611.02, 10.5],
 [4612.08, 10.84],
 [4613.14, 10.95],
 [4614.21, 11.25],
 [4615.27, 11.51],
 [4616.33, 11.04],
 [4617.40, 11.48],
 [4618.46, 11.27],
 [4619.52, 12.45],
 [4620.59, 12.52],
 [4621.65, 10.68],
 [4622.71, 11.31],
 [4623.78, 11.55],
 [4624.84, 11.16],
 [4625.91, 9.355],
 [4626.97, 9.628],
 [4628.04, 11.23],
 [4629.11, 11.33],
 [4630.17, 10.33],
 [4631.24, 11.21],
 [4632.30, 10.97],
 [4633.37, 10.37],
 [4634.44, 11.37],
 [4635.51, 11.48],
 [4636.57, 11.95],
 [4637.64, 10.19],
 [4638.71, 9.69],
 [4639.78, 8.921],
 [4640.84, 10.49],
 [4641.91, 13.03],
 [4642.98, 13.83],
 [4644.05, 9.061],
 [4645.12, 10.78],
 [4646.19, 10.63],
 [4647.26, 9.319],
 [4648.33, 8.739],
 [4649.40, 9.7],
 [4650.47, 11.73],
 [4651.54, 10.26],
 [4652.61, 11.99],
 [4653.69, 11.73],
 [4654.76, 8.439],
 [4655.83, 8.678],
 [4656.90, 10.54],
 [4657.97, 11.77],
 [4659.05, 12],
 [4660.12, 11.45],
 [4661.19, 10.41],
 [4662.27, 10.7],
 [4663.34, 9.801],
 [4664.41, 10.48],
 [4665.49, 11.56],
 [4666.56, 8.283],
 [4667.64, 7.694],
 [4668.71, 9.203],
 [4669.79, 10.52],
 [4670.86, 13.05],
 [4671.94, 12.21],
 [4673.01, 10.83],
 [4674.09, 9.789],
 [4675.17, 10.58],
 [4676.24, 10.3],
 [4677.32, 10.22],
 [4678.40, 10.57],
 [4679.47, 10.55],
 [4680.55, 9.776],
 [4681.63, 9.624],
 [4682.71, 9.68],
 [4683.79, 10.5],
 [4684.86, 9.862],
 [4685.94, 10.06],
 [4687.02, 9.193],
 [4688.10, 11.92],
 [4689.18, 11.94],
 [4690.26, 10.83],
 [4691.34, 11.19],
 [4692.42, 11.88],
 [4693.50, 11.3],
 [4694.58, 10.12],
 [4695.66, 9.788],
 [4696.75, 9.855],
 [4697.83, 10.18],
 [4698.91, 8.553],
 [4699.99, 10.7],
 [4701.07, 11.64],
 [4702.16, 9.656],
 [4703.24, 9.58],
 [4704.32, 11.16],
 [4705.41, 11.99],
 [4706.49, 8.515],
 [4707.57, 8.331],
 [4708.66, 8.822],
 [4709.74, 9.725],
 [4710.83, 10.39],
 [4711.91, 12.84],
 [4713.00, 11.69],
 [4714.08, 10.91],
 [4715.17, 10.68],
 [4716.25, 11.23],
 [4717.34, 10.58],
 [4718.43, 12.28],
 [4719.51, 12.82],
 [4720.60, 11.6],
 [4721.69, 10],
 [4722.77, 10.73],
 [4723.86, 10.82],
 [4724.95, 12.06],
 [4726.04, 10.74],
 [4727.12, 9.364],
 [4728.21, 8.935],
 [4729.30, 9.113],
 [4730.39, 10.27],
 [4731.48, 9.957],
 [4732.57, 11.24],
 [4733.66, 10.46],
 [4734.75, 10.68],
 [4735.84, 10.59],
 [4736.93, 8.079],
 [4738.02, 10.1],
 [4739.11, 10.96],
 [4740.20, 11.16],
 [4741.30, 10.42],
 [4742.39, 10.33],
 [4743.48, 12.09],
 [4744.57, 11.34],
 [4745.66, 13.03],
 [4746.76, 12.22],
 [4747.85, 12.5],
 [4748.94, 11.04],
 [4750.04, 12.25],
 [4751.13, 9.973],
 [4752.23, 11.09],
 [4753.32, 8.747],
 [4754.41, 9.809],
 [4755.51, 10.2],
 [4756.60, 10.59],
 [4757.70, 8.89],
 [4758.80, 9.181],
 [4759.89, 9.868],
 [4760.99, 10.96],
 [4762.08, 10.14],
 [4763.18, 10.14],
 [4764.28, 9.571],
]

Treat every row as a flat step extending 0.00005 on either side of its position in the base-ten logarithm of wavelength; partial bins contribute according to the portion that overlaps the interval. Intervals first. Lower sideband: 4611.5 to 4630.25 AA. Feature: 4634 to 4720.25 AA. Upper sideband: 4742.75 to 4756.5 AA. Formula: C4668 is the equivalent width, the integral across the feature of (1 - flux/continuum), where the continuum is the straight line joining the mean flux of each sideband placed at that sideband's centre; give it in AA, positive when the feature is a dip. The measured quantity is 4.5 AA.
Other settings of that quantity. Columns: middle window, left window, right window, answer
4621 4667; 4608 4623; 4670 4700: 1.4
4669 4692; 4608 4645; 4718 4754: 0.7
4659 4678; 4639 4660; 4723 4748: 0.3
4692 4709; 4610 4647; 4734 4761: 1.0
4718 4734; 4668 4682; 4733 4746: 0.0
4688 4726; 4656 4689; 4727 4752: -0.6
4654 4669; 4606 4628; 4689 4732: 1.0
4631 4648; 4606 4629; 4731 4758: 0.4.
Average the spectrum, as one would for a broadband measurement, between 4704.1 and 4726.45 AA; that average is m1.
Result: 10.8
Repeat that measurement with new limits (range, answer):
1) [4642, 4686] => 10.4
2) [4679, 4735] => 10.5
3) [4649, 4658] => 10.5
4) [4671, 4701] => 10.5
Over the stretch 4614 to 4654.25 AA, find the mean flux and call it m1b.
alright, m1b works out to 10.9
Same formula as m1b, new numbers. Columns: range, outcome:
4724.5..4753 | 10.8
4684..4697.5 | 10.7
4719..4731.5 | 10.6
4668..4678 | 10.7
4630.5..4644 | 11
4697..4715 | 10.3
